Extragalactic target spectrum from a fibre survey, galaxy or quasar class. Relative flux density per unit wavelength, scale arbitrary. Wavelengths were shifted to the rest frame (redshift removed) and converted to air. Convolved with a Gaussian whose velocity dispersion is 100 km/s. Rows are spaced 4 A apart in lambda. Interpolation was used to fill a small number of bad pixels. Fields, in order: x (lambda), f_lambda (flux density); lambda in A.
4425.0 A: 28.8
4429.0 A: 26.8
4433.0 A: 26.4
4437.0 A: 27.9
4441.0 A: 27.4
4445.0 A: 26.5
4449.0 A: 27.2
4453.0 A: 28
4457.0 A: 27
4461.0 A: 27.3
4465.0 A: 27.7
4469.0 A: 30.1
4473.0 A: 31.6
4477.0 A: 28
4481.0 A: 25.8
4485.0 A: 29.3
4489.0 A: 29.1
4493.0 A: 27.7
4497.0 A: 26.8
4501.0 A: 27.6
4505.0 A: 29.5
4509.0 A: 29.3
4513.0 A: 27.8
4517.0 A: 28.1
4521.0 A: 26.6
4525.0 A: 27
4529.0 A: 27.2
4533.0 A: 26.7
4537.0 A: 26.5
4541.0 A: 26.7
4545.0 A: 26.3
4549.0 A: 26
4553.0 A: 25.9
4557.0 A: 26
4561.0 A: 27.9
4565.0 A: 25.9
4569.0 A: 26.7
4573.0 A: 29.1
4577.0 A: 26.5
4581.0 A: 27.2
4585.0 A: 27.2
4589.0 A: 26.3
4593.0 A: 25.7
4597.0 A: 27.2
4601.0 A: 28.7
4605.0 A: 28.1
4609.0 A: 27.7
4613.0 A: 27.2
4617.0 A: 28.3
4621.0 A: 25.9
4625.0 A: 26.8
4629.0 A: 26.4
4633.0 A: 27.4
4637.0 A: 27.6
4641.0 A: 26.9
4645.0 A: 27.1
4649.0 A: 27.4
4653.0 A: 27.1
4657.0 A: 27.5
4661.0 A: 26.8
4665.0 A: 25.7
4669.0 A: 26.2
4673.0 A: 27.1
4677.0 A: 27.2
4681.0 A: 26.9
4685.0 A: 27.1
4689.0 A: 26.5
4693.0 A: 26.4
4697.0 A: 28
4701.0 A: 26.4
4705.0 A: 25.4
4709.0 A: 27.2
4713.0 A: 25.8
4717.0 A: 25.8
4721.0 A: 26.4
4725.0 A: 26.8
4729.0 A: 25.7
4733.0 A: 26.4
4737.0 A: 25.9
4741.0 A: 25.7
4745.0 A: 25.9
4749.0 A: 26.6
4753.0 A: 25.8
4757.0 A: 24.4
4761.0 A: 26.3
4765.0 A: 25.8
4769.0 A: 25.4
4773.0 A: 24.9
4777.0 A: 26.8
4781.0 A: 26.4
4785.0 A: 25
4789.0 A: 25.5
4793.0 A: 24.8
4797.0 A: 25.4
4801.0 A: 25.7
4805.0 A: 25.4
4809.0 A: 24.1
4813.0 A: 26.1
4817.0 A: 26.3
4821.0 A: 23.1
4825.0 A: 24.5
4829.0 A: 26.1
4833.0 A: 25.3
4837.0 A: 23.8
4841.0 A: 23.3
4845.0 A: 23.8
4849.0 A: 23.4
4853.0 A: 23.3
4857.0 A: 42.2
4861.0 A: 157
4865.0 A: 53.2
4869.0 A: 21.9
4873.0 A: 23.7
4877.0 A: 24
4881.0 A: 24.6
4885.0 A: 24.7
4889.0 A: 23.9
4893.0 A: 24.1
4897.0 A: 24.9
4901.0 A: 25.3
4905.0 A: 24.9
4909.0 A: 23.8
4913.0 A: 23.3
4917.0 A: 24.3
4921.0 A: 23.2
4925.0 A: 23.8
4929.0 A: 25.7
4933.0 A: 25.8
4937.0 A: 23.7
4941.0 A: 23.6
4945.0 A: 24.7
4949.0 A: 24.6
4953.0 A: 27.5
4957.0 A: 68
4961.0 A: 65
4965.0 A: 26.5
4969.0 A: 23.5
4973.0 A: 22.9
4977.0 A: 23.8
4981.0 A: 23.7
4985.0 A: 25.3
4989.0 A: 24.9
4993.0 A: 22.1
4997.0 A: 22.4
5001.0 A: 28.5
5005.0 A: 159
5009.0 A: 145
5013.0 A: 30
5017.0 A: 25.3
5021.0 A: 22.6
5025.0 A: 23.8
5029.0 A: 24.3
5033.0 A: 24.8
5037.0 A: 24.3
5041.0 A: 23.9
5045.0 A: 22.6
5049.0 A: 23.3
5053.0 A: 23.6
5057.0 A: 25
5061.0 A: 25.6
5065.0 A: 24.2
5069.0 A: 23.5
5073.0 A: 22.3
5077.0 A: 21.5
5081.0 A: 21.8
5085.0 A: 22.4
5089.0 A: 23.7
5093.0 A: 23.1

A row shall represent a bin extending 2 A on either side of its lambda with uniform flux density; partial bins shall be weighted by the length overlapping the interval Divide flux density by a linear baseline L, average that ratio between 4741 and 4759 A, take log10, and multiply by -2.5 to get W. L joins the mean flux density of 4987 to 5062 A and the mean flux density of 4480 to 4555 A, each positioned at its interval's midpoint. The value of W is 0.249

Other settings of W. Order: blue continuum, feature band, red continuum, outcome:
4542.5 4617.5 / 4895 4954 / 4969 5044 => 0.41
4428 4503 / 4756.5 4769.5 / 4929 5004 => 0.16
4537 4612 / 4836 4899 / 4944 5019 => 0.09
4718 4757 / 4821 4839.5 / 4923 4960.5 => 0.15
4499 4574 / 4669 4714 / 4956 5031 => 0.20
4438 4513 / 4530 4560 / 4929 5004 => 0.08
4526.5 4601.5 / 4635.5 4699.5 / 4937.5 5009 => 0.12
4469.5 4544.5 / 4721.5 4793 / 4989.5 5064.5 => 0.26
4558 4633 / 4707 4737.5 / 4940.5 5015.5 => 0.23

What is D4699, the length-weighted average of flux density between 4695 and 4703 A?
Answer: 27.2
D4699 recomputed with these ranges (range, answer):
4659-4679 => 26.6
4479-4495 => 28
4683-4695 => 26.7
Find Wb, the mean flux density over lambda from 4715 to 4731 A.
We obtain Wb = 26.2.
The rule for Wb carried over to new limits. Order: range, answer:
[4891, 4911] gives 24.6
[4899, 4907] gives 25.1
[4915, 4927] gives 23.8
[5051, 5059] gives 24.3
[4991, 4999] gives 22.2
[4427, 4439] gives 27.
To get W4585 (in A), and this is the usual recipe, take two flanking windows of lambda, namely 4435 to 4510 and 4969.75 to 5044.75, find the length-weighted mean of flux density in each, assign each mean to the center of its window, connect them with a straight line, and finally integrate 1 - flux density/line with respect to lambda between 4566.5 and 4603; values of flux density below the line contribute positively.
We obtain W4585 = 3.6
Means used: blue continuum 28.1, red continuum 38.1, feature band 27.2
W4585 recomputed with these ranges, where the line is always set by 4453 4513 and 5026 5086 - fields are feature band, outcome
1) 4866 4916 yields 0.5 A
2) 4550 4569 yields 0.9 A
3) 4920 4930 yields 0.2 A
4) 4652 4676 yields 0.1 A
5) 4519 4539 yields 0.8 A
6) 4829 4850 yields 1.0 A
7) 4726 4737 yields 0.1 A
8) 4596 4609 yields -0.3 A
